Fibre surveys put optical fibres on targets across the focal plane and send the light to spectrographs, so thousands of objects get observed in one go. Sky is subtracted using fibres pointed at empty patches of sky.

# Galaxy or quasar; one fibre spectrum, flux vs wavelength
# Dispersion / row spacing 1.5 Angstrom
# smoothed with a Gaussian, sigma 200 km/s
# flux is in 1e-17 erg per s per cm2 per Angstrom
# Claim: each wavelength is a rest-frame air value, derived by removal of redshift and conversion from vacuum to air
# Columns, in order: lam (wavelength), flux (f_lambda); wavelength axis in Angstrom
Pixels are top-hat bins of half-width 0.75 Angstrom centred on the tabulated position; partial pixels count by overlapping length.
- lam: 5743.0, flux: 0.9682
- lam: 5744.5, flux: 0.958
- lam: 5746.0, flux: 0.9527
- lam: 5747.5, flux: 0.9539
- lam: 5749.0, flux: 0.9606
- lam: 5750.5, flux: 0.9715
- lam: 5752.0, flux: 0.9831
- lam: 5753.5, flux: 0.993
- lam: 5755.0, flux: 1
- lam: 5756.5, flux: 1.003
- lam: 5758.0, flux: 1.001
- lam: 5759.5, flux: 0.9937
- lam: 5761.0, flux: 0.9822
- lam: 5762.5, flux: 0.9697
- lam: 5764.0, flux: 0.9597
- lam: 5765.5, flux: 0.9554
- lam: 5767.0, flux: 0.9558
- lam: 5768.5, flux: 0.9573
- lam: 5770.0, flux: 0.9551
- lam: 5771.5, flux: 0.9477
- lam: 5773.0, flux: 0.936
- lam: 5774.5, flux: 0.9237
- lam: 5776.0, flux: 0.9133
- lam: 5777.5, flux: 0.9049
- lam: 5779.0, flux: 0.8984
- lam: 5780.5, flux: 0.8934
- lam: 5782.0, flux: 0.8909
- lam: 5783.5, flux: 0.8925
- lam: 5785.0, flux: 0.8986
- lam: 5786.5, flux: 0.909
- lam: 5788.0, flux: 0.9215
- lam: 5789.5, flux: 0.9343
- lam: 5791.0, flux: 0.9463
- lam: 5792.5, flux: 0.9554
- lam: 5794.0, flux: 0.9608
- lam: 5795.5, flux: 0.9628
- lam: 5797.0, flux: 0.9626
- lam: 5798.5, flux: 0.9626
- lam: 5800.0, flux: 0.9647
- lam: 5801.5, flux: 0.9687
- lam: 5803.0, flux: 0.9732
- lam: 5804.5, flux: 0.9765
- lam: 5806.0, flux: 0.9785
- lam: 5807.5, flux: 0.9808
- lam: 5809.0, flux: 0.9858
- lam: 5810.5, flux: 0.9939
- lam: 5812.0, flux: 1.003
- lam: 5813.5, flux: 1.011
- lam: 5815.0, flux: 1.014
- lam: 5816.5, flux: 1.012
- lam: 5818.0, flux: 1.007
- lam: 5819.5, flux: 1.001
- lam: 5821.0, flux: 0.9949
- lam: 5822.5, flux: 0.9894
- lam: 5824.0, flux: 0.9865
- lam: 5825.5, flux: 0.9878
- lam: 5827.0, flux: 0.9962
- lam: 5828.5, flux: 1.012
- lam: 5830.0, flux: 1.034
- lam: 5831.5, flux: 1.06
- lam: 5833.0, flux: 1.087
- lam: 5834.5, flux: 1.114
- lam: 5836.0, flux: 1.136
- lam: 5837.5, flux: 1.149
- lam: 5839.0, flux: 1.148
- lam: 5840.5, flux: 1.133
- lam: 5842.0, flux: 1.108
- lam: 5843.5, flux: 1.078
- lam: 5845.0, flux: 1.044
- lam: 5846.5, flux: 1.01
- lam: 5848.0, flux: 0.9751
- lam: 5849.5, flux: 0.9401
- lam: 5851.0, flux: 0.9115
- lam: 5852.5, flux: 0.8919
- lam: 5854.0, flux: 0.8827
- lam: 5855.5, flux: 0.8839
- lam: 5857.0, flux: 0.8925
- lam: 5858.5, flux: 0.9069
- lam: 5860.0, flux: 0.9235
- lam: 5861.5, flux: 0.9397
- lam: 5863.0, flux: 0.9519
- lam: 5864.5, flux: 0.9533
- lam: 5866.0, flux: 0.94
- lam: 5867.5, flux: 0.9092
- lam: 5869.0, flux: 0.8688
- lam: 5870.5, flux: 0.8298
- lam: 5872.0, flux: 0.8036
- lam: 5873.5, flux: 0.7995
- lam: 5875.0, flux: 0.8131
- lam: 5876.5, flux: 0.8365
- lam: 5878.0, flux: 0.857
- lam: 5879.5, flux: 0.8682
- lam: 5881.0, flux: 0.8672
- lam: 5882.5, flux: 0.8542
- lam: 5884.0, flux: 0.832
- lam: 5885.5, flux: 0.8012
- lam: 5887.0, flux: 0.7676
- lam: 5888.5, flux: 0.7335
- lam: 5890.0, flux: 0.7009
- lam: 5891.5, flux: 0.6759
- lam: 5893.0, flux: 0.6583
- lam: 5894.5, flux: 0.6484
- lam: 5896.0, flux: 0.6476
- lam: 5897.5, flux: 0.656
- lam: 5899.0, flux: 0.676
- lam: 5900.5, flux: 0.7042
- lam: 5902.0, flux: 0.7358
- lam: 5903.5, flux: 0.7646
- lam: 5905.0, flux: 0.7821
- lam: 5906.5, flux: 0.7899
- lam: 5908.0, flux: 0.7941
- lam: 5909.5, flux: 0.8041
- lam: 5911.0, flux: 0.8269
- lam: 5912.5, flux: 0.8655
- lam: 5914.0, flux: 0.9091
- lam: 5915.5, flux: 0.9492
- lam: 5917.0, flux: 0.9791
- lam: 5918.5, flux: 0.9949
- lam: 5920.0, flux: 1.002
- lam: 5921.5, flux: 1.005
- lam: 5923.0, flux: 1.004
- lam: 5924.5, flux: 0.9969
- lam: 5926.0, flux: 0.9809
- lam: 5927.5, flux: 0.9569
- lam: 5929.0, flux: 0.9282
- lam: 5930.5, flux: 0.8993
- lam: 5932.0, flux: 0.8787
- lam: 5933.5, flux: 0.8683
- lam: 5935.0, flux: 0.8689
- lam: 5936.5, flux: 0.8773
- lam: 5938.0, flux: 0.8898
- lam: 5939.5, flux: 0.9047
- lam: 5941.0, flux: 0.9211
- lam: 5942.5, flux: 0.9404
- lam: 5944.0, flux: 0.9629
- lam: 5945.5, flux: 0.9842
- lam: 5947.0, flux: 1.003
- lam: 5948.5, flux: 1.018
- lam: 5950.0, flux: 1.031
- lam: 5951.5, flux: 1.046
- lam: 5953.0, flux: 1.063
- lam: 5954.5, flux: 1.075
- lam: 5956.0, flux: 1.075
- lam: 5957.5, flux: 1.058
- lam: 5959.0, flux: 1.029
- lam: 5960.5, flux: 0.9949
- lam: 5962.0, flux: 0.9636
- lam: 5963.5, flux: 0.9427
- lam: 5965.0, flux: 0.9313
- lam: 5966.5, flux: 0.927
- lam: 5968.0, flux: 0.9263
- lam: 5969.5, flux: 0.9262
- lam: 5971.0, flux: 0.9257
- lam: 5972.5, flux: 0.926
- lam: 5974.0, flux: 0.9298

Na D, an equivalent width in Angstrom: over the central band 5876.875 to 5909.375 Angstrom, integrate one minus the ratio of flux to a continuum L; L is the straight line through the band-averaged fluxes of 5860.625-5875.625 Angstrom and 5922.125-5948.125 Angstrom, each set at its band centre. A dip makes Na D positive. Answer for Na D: 5.3 Angstrom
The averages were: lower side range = 0.882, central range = 0.755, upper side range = 0.935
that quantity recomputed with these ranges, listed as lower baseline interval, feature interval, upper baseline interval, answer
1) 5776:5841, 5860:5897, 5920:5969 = 6.13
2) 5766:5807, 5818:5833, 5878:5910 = -2.41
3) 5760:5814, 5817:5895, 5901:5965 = 1.28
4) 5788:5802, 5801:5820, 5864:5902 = -1.39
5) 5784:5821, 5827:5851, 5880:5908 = -4.98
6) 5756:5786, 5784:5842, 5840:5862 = -2.99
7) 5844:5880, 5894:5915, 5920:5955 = 3.93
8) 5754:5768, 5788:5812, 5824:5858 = 0.78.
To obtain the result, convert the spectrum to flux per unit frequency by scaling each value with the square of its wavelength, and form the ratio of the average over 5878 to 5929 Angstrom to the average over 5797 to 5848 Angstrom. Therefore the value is 0.83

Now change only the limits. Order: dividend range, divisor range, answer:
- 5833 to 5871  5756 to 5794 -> 1.07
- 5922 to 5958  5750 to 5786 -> 1.08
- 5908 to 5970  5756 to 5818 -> 1.05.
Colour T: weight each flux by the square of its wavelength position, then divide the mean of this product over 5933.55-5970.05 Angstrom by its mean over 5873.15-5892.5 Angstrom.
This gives 1.25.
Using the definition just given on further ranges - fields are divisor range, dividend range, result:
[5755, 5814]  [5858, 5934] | 0.92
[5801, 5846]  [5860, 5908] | 0.79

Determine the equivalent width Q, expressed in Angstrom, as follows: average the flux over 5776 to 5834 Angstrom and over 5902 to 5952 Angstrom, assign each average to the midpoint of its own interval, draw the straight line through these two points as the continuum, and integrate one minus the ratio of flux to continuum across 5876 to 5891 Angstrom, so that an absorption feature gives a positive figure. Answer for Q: 2.05 Angstrom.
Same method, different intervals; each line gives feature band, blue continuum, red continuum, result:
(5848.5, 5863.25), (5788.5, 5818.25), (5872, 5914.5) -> -0.9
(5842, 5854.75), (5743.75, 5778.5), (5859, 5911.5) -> -1.9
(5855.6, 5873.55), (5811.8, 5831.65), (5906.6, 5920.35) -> 1.1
